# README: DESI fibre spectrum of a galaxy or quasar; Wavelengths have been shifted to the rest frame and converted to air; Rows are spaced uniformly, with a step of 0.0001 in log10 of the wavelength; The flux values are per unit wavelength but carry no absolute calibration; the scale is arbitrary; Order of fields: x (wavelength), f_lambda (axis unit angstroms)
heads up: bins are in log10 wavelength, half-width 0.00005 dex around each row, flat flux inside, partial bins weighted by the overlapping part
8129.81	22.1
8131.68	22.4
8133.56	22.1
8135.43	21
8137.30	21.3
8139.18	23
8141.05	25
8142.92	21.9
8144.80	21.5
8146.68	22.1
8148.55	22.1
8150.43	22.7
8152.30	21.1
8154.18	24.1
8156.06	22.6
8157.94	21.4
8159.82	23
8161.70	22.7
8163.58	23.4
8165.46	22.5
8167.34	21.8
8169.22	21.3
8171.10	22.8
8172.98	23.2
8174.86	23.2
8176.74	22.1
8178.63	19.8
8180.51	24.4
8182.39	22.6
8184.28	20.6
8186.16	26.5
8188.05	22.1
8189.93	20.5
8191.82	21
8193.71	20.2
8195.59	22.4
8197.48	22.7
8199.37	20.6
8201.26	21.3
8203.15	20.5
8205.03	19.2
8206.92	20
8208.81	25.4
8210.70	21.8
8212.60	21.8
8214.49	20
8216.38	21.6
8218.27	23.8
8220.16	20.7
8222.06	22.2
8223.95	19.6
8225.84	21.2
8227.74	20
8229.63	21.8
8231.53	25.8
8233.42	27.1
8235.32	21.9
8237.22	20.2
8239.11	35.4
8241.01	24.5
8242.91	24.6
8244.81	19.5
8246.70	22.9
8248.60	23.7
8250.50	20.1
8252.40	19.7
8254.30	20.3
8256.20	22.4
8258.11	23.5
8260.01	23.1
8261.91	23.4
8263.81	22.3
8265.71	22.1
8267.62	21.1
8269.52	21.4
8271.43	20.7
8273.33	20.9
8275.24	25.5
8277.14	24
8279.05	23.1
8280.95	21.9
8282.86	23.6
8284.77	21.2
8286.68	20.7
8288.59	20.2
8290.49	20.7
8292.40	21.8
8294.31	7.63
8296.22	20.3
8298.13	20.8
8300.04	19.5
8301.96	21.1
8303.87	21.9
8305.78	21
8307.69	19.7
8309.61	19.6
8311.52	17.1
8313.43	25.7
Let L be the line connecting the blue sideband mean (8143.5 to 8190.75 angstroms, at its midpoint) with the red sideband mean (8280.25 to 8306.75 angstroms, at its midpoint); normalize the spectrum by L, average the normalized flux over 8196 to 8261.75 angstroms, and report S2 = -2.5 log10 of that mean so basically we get -0.052 mag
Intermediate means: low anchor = 22.4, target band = 22.3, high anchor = 20.1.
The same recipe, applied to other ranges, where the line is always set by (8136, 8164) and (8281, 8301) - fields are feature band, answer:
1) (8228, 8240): -0.20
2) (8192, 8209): 0.02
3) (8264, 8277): -0.10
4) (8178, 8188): -0.05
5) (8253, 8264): -0.10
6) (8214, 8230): -0.01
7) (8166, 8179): 0.00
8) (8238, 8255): -0.14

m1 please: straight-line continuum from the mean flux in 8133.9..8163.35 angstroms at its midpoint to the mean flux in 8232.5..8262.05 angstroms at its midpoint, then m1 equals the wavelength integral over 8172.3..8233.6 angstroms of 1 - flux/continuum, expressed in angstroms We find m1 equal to 2.5 angstroms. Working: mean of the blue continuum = 22.4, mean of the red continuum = 23.3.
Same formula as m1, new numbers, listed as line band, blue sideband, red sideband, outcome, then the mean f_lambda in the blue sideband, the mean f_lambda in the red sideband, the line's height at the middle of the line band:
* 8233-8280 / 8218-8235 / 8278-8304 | -3.2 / 22.4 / 20.3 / 21.4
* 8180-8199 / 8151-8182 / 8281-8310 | -0.1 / 22.5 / 20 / 22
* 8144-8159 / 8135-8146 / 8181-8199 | 0.0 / 22.3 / 22.1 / 22.3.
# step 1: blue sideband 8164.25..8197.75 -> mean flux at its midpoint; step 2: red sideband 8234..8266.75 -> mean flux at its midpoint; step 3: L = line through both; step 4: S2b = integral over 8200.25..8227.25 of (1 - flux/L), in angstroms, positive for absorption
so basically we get 1.5 angstroms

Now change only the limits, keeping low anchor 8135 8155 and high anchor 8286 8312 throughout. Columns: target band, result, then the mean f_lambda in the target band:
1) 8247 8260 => -0.94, 21.8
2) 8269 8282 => -1.72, 22.5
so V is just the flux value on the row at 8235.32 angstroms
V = 21.9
